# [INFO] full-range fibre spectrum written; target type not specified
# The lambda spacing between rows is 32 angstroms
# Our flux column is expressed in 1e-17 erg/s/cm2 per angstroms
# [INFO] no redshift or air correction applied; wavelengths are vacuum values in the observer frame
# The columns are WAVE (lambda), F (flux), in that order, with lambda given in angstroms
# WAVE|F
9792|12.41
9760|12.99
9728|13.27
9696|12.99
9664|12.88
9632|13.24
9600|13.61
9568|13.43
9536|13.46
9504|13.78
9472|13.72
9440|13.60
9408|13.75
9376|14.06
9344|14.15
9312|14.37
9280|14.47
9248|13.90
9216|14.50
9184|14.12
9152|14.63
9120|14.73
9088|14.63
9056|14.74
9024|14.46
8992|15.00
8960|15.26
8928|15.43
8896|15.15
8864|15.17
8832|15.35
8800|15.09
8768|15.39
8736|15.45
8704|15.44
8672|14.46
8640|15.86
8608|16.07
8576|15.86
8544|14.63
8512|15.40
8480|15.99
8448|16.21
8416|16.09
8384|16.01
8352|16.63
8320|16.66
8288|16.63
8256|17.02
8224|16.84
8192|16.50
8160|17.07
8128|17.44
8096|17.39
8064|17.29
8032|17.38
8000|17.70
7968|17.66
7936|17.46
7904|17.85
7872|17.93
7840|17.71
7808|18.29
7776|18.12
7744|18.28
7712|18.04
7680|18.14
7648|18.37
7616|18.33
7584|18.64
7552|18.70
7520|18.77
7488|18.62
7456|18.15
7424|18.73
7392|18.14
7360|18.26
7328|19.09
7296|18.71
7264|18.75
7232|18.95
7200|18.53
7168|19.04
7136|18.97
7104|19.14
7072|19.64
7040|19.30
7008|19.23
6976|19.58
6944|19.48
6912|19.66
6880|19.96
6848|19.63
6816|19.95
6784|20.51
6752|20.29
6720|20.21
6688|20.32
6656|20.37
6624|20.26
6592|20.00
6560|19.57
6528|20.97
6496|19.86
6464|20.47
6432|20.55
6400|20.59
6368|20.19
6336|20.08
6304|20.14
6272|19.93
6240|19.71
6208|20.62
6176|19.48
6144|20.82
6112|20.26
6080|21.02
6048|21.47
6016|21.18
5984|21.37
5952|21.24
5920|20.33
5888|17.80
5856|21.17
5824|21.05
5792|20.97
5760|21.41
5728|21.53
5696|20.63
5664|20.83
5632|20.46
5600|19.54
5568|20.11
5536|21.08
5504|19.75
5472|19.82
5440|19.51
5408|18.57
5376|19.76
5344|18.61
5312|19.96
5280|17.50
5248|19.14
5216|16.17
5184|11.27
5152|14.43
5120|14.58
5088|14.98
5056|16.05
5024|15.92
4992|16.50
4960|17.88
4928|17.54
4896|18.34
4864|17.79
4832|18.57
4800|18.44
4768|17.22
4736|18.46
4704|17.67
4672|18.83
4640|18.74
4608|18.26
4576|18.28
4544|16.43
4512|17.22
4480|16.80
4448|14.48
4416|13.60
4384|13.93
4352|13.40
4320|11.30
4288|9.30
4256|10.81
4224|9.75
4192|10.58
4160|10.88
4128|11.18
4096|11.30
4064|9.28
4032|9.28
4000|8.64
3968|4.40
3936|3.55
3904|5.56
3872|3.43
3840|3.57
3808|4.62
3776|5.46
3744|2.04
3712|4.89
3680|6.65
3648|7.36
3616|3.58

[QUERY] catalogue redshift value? 0.00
